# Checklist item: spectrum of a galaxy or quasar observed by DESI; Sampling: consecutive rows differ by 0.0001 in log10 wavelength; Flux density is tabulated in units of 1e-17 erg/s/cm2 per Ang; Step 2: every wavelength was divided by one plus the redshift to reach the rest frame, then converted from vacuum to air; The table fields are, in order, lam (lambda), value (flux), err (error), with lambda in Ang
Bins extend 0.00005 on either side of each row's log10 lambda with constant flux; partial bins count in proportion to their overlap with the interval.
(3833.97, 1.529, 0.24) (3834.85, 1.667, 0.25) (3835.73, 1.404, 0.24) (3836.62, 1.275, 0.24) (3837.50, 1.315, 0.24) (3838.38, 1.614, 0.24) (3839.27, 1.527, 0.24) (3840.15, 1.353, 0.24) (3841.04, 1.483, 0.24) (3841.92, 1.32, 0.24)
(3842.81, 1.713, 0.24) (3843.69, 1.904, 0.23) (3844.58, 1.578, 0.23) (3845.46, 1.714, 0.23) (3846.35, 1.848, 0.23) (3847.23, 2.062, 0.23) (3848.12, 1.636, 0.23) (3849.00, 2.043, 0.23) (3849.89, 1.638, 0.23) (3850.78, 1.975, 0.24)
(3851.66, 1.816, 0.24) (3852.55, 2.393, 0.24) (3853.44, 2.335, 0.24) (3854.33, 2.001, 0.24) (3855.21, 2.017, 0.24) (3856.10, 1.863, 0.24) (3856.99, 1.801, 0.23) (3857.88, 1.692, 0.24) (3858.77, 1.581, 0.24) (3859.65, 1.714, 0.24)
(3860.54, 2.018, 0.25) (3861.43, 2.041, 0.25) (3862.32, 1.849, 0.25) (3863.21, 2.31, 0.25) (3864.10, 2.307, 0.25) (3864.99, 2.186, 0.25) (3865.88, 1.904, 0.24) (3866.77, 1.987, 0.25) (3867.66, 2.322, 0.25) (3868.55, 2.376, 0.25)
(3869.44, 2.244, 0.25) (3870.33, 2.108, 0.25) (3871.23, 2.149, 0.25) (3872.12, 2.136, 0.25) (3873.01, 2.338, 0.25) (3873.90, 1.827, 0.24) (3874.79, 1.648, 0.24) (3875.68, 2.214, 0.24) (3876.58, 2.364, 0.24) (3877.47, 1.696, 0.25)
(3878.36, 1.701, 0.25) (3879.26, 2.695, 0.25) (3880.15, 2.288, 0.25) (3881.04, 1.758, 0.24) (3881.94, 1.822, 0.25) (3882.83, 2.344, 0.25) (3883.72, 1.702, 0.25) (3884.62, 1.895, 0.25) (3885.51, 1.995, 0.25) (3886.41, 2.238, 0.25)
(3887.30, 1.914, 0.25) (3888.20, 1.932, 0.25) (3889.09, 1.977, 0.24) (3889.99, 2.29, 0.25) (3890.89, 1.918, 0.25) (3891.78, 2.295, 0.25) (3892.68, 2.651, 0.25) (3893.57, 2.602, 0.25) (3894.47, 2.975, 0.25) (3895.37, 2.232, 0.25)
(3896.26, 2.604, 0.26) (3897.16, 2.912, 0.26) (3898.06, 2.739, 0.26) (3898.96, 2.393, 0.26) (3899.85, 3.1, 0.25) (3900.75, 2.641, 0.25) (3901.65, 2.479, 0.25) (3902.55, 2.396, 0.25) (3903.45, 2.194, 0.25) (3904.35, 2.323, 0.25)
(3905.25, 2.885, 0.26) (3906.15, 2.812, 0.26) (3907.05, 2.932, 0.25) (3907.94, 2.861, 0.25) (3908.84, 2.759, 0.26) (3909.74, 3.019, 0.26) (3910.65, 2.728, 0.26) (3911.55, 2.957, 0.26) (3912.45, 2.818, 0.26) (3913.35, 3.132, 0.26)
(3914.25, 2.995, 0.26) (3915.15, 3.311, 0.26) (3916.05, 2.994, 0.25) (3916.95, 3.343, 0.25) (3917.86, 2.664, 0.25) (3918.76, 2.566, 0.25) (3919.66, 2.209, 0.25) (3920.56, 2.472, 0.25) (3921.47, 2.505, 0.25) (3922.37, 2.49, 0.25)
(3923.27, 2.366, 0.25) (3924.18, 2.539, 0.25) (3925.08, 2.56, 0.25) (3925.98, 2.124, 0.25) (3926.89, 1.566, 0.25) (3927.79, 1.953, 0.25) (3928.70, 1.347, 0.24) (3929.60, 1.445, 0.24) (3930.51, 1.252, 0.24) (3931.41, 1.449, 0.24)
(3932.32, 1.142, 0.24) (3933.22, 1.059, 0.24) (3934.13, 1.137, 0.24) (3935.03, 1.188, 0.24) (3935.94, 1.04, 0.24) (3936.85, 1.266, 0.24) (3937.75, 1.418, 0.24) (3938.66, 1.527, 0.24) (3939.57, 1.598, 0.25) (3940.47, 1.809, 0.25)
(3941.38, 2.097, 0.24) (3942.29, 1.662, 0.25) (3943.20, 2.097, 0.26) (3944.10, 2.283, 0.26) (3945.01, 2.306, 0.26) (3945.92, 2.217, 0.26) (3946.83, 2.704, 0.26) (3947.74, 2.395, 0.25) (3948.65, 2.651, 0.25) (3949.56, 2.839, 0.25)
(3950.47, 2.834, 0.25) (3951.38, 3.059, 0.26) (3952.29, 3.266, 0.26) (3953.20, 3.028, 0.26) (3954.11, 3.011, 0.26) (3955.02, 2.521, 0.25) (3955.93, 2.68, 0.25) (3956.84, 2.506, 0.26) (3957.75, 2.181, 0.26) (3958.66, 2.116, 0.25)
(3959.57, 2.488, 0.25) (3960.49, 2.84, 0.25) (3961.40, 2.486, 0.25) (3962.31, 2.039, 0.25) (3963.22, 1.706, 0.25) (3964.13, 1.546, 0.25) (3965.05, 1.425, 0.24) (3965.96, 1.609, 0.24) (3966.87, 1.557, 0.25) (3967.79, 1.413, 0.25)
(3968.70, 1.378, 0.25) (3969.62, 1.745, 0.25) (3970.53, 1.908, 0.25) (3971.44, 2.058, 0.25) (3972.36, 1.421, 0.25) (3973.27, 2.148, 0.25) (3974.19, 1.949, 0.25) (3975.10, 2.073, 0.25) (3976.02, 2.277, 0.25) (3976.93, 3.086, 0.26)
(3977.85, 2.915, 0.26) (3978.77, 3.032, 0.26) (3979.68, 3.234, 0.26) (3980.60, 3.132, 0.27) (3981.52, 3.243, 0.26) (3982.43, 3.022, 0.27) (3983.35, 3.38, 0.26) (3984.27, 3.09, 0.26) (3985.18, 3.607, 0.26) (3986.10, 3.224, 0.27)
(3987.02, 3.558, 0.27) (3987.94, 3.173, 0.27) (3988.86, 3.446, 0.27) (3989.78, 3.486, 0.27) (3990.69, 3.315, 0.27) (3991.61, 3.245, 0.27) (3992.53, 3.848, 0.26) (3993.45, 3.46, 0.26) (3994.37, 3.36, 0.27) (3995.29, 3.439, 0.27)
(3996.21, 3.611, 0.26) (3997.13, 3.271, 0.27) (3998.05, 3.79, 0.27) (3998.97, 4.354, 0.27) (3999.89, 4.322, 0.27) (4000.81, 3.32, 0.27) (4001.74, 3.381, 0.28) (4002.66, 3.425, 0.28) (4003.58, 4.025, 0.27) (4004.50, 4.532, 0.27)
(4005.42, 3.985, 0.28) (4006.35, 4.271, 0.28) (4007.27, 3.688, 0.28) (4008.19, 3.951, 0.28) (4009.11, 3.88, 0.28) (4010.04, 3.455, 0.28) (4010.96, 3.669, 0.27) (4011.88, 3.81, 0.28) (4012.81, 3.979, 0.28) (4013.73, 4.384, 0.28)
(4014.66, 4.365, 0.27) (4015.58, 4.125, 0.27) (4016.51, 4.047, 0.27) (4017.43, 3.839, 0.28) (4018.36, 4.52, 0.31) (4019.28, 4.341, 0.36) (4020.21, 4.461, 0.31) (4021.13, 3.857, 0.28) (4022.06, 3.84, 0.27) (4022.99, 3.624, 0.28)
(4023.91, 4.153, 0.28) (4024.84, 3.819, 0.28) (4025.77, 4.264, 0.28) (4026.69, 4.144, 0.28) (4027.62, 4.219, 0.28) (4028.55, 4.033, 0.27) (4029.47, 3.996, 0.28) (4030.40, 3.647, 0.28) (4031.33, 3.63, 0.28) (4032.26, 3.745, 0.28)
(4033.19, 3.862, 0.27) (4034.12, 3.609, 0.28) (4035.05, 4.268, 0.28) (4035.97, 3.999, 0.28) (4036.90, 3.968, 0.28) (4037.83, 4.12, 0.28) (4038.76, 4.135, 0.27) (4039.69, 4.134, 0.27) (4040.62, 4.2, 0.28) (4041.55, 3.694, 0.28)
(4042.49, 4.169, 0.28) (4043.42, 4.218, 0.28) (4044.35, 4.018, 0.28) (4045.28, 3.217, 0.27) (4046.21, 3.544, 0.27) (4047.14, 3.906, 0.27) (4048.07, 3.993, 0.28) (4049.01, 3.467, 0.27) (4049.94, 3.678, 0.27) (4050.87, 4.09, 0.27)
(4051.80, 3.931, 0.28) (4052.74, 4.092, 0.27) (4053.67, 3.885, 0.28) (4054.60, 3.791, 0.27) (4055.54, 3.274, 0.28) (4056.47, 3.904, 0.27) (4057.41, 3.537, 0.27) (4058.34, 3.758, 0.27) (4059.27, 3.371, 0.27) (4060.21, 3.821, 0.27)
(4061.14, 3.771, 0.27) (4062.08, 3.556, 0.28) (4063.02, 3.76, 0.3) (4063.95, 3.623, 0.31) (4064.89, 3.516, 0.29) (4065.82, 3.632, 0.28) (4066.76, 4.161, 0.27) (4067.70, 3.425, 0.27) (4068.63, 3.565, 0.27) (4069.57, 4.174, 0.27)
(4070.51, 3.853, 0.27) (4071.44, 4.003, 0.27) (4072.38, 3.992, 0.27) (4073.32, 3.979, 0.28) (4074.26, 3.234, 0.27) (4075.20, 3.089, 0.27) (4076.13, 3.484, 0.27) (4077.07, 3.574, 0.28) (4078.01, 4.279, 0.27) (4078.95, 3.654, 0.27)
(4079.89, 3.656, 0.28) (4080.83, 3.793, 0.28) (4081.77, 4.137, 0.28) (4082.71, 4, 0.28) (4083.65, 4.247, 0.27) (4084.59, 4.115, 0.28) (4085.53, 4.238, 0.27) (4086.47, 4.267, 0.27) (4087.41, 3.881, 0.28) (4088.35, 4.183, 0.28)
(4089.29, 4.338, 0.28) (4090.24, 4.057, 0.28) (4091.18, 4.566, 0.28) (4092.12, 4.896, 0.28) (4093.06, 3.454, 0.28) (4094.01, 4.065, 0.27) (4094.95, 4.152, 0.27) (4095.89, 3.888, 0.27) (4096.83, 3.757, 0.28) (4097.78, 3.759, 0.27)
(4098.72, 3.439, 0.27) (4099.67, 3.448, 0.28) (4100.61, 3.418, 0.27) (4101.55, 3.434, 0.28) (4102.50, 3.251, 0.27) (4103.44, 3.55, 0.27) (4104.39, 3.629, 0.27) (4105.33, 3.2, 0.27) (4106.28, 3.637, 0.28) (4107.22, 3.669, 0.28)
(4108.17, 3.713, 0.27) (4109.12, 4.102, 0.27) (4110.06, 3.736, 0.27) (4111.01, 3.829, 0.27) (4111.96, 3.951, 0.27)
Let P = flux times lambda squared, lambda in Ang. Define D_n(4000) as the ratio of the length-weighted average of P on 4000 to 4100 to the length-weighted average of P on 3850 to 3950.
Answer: 1.92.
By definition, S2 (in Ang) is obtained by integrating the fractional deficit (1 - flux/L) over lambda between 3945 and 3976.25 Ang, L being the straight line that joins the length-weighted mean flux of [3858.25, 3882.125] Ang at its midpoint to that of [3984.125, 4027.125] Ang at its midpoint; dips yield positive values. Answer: 9.4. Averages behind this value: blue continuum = 2.06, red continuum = 3.81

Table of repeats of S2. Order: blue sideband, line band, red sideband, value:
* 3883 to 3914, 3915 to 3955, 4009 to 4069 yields 10.0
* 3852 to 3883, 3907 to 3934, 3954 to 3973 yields -4.4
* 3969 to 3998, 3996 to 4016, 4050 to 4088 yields -4.4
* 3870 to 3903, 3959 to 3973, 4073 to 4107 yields 4.9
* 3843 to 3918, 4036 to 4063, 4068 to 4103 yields -1.8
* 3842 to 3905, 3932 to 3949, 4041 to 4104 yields 5.9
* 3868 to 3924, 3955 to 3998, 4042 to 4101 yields 6.1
